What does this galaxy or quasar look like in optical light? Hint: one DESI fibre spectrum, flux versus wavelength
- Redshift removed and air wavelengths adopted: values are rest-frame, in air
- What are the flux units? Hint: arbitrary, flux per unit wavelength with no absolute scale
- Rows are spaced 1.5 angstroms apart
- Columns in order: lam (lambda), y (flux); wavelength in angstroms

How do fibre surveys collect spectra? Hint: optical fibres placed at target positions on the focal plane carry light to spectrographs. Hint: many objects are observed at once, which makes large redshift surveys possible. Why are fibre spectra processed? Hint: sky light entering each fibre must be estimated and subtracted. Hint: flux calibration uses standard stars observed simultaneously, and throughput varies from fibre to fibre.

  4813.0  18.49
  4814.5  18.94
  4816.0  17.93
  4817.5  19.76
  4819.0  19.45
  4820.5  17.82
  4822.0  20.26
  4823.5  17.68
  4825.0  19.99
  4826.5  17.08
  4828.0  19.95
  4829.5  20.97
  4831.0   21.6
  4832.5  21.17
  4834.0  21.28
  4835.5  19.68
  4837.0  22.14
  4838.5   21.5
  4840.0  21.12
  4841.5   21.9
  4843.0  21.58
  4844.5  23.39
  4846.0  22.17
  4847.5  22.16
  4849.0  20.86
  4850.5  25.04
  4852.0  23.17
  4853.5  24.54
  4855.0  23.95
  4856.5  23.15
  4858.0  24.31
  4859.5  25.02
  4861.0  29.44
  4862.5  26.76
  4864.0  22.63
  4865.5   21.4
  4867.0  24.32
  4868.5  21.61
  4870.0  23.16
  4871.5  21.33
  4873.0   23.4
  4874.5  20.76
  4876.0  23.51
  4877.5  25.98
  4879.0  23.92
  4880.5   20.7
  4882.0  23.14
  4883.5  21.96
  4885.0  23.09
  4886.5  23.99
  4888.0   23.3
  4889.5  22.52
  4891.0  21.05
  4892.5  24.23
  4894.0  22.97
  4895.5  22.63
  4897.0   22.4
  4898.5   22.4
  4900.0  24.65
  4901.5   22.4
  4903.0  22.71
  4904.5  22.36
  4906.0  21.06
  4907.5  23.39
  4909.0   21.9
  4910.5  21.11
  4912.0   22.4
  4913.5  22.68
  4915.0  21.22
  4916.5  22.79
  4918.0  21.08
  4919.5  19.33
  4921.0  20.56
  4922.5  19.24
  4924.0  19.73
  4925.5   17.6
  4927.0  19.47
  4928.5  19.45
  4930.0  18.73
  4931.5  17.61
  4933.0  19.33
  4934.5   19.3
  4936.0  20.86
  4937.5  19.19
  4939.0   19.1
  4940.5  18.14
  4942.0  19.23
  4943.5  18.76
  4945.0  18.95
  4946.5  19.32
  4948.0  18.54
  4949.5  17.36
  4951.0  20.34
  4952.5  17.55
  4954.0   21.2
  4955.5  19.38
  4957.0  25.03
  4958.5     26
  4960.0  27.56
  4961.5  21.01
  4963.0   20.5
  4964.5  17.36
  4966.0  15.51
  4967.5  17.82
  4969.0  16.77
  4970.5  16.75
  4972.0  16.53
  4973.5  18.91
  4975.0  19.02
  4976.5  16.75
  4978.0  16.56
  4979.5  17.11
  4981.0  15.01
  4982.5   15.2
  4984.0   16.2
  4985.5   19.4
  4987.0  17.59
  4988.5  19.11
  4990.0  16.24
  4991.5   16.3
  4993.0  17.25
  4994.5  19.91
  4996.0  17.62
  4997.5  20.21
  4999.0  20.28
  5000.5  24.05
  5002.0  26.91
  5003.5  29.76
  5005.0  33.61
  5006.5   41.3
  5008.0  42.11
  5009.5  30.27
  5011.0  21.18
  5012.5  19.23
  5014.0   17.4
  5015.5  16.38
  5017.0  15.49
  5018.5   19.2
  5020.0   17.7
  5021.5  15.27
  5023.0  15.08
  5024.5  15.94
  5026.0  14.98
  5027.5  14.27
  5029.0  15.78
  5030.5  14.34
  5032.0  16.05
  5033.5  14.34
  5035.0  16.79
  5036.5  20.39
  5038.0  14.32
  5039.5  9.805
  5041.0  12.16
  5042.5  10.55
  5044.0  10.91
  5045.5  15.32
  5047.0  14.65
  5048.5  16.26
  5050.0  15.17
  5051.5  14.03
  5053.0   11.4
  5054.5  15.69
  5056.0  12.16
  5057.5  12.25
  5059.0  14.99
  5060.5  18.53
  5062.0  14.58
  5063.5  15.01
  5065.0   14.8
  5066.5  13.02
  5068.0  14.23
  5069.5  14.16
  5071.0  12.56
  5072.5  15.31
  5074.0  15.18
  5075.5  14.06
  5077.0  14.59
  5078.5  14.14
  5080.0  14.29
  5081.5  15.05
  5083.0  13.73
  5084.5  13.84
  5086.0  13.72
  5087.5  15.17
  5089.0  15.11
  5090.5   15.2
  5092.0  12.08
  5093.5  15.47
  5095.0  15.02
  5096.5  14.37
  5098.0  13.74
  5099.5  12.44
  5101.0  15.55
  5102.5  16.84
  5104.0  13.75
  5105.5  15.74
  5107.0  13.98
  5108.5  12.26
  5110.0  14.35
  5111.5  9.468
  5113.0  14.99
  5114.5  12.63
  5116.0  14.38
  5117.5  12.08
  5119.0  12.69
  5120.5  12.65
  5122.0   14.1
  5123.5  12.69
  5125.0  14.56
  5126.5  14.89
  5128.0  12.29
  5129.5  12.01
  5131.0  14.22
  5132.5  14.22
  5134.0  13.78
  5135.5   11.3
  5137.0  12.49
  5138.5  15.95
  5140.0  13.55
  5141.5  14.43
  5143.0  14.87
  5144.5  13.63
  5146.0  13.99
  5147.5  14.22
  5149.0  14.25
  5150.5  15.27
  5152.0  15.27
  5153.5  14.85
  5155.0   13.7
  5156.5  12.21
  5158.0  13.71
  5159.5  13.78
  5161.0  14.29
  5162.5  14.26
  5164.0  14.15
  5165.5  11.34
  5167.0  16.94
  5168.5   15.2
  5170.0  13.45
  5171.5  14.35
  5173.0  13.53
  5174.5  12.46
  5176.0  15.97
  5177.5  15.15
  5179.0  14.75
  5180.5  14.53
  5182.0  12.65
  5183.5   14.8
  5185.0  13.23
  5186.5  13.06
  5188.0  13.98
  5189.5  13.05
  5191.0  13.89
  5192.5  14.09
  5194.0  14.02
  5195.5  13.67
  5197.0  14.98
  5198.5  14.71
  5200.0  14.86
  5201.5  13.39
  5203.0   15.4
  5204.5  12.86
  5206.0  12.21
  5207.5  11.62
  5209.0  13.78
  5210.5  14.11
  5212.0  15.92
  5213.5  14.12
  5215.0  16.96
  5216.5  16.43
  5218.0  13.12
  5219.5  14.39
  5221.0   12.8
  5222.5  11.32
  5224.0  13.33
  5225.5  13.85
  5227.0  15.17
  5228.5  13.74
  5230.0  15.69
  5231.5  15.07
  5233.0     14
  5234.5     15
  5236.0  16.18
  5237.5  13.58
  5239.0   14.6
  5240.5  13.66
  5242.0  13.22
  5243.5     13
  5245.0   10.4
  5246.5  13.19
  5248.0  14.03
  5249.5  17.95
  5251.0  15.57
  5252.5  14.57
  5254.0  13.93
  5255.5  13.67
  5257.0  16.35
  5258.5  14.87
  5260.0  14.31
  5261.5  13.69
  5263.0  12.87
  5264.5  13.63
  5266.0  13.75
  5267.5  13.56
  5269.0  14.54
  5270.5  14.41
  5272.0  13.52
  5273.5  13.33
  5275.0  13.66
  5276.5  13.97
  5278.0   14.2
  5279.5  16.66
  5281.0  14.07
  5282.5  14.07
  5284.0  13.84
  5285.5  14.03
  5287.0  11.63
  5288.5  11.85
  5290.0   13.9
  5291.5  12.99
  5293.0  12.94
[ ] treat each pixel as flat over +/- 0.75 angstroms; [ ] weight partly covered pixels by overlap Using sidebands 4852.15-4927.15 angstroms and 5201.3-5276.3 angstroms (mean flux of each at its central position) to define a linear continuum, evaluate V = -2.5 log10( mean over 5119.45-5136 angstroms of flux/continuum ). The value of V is 0.25 mag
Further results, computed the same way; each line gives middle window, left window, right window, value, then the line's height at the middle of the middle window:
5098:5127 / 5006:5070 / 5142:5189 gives 0.111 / 15.2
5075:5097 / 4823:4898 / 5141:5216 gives 0.153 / 16.6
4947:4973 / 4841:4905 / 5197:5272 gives 0.069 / 21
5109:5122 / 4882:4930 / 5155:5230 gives 0.235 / 16.1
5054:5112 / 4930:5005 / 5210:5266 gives 0.203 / 17.2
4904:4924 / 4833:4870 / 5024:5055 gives -0.064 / 20.2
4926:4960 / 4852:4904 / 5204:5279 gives 0.095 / 21.7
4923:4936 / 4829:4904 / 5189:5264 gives 0.125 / 21.3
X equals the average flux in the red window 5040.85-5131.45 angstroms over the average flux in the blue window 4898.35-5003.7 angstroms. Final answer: 0.71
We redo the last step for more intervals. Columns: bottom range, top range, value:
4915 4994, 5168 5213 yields 0.74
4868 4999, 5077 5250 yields 0.69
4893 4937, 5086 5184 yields 0.66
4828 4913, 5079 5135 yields 0.61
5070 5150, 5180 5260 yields 1.01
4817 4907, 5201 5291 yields 0.63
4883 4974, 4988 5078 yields 0.85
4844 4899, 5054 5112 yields 0.61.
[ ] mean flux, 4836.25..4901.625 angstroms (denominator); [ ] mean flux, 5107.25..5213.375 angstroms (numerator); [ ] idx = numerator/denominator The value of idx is 0.6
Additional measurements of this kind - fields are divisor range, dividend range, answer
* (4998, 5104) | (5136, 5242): 0.85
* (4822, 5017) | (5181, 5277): 0.66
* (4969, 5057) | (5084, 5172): 0.77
